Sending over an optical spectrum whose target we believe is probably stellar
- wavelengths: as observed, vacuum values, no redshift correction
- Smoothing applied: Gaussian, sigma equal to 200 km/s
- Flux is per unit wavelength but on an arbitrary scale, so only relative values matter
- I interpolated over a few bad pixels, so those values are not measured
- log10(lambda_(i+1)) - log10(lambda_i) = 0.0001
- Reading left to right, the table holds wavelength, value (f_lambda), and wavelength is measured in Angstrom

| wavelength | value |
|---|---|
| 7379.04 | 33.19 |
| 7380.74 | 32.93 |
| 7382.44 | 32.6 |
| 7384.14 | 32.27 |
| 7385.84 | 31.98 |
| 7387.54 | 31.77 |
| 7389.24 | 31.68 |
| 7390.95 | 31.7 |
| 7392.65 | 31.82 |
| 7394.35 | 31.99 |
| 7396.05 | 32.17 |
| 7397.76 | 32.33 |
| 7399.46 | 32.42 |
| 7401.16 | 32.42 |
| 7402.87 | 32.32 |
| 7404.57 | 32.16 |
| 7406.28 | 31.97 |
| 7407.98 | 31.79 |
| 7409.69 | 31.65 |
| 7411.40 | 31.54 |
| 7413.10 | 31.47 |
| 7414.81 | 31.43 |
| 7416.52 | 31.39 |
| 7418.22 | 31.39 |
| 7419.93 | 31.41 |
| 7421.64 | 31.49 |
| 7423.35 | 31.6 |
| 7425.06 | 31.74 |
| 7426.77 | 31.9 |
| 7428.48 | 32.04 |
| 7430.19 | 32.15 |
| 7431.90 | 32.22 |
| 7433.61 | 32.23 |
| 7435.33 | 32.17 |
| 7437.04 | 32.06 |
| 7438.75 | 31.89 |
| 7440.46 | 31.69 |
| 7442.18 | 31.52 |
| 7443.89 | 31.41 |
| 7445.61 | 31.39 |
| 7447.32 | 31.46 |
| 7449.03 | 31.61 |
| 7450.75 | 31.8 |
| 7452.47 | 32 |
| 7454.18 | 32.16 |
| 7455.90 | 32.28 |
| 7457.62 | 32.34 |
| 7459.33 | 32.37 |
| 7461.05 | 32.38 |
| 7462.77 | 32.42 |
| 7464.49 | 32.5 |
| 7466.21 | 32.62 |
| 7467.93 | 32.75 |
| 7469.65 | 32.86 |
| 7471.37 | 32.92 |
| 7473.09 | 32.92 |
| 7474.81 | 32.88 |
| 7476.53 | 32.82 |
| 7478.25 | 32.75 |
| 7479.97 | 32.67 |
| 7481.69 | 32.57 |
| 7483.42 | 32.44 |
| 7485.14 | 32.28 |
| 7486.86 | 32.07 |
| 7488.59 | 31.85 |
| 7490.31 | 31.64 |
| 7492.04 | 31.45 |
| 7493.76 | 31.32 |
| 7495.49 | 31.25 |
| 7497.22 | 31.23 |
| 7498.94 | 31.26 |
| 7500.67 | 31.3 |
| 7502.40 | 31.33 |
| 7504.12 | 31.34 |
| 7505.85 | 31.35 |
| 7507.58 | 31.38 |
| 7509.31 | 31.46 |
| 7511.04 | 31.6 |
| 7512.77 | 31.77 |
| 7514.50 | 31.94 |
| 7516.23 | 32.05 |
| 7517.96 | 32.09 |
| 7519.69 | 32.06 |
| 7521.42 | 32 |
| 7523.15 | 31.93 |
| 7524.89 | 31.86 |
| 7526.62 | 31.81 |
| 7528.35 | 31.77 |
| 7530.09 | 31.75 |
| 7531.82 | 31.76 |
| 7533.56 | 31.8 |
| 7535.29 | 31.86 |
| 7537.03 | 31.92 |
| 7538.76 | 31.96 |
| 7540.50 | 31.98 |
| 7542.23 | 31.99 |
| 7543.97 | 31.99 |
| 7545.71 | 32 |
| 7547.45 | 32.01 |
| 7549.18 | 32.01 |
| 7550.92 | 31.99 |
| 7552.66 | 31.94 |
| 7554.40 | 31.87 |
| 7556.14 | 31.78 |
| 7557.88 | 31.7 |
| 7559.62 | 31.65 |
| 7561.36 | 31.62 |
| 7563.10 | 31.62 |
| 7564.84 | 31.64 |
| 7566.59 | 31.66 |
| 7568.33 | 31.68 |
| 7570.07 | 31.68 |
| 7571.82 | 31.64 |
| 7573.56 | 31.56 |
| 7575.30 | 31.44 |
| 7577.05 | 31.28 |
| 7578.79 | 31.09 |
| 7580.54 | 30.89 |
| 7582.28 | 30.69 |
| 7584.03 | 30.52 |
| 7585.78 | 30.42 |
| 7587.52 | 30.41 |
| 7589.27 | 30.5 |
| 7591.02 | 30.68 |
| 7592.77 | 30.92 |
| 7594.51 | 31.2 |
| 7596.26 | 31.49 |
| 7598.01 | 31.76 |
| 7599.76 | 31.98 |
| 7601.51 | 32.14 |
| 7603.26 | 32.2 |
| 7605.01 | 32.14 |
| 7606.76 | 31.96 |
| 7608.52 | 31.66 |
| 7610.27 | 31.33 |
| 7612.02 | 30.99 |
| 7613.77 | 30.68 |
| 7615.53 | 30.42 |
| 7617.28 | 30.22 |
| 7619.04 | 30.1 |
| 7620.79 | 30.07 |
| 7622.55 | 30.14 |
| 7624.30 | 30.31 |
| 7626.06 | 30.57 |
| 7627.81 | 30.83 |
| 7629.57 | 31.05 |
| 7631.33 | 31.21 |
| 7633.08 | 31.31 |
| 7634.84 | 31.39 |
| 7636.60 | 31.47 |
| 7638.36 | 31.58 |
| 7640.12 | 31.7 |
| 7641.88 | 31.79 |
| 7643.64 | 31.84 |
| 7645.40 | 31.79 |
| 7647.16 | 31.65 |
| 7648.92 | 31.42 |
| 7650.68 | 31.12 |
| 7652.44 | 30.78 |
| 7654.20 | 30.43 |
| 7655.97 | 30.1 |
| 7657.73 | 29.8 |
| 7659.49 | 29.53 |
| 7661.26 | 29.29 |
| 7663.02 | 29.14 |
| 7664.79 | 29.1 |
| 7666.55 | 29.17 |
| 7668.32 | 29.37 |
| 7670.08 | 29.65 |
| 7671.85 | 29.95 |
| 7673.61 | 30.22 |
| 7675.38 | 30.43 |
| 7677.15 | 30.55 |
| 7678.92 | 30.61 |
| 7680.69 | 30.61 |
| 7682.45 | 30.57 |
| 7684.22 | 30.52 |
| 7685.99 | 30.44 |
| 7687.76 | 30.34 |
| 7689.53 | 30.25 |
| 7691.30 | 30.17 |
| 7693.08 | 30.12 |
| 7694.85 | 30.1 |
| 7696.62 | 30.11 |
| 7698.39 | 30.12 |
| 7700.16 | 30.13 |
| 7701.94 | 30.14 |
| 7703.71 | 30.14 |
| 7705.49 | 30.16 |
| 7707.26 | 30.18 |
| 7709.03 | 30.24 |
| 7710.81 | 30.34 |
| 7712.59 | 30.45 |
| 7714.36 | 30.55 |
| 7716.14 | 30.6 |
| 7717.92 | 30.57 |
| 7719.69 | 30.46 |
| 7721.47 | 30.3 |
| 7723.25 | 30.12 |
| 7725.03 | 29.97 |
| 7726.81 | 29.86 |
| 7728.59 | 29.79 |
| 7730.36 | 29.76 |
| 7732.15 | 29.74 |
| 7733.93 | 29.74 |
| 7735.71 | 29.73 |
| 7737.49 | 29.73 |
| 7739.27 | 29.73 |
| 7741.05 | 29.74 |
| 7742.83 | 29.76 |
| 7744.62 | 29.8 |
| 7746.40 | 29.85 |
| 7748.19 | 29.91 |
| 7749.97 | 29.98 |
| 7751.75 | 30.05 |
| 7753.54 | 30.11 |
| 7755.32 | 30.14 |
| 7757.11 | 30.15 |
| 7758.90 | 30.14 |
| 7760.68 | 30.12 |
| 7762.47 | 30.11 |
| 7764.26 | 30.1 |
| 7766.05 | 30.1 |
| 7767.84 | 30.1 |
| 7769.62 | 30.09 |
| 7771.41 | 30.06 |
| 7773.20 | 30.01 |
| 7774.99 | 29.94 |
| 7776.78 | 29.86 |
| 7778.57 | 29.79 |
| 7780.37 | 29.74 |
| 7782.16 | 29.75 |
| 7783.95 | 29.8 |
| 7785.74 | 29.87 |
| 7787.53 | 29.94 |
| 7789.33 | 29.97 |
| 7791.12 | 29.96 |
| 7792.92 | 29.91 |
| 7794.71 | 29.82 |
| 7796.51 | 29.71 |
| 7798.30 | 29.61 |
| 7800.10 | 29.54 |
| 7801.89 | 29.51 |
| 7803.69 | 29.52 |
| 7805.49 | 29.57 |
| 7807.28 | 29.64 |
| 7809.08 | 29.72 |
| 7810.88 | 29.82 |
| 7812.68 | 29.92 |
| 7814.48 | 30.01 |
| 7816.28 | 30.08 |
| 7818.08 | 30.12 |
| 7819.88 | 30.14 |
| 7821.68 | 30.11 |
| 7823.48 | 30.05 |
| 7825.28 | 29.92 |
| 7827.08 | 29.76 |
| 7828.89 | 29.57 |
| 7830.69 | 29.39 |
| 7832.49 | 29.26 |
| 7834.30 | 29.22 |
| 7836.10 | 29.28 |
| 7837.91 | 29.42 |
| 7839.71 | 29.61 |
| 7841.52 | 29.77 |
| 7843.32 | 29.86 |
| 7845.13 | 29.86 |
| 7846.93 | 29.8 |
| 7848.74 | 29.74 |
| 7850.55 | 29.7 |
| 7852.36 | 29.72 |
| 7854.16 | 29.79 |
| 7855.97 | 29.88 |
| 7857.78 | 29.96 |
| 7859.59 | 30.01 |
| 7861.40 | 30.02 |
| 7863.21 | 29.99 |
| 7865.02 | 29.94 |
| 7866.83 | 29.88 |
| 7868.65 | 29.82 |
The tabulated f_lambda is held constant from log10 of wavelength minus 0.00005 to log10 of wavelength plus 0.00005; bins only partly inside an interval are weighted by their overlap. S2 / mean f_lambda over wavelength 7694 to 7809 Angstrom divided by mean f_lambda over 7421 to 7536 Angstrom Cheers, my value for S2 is 0.9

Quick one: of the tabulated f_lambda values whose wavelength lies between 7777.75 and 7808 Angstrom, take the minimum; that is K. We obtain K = 29.51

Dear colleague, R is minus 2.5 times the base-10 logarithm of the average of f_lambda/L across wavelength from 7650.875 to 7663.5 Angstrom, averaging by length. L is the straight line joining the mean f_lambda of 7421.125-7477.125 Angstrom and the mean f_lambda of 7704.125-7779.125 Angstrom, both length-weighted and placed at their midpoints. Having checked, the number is 0.02 mag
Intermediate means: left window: 32.1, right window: 30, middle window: 30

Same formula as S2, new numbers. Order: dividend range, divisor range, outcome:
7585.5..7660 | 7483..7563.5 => 0.98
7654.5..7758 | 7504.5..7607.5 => 0.95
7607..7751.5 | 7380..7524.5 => 0.95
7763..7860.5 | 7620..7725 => 0.98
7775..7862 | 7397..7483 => 0.93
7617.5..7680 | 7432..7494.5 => 0.95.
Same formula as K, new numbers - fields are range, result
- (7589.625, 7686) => 29.1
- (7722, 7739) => 29.73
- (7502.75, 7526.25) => 31.34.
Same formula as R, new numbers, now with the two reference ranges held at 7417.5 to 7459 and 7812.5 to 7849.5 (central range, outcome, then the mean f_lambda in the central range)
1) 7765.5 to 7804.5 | 0.006 mag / 29.8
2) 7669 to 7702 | 0.009 mag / 30.3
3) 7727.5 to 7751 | 0.016 mag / 29.8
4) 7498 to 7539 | -0.011 mag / 31.7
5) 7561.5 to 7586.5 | -0.006 mag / 31.3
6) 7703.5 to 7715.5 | 0.003 mag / 30.3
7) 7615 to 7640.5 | 0.001 mag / 30.8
